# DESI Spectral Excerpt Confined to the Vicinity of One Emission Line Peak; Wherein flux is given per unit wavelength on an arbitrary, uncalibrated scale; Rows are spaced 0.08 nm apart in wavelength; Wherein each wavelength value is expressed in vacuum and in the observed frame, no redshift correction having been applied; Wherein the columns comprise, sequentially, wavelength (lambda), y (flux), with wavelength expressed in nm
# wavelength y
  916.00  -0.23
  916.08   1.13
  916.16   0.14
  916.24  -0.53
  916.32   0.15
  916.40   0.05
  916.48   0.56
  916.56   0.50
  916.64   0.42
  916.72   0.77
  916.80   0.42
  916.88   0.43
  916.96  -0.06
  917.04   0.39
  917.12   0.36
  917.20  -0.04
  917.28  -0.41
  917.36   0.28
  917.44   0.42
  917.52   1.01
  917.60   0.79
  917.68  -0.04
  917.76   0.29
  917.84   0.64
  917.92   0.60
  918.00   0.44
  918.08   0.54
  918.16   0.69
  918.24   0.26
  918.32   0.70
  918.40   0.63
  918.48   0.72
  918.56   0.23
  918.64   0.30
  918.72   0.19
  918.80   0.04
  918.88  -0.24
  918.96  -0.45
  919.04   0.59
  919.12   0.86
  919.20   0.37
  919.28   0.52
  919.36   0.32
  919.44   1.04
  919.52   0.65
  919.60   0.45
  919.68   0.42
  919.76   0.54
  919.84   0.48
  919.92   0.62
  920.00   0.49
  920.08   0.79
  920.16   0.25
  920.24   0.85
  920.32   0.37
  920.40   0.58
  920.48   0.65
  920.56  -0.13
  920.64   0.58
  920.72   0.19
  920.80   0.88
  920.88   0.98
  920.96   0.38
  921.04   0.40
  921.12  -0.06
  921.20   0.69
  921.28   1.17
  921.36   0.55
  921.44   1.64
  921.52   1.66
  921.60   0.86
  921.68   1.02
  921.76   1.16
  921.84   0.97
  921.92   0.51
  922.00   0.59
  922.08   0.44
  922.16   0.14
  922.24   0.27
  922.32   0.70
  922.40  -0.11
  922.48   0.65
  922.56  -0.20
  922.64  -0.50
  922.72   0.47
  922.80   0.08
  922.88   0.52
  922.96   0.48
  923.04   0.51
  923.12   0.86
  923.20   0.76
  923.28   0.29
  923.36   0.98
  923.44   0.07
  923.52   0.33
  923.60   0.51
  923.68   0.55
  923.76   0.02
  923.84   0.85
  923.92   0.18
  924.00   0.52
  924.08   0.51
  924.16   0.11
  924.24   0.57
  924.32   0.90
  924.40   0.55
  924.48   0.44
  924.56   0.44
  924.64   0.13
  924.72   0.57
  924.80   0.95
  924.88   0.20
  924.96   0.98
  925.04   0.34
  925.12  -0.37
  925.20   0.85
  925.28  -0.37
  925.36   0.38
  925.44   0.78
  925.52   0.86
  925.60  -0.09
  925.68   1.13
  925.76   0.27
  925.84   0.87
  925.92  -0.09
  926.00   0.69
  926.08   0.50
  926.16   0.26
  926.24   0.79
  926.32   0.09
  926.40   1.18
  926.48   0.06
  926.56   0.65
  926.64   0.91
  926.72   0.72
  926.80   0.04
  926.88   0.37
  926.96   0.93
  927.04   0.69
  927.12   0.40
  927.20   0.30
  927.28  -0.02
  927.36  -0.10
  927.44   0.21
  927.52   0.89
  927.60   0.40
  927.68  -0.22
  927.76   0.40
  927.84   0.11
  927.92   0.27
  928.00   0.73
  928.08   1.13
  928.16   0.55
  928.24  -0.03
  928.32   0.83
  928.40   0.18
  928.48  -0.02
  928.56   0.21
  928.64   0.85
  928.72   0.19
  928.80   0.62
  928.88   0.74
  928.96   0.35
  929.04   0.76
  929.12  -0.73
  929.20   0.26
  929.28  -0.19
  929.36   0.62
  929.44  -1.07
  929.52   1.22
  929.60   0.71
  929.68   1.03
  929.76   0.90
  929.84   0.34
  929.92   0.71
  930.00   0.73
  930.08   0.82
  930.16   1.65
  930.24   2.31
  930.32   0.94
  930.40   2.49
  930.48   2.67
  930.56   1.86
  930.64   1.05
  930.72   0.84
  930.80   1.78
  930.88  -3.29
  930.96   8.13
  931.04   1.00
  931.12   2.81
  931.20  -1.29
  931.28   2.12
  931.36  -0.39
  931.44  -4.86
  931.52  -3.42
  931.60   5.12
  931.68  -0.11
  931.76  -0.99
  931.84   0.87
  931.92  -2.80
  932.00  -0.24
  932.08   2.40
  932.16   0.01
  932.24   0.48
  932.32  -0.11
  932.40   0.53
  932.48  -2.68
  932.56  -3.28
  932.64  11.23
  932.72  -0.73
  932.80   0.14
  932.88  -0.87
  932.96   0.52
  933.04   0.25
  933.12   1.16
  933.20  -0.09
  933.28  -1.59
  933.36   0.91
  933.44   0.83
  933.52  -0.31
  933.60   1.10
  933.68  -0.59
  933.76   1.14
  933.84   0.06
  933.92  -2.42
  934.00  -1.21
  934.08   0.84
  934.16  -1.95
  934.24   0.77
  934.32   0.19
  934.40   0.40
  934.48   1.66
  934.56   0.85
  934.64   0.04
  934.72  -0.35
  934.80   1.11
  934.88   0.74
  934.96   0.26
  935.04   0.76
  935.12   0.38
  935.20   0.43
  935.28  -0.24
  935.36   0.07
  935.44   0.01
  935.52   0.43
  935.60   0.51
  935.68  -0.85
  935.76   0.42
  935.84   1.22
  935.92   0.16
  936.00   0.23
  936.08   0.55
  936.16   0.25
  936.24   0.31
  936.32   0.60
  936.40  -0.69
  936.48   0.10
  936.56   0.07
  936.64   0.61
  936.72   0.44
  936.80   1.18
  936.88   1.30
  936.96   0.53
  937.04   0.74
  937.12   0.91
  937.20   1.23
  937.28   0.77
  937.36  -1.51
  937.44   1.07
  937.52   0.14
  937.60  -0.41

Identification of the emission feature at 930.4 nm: [O III] 5007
